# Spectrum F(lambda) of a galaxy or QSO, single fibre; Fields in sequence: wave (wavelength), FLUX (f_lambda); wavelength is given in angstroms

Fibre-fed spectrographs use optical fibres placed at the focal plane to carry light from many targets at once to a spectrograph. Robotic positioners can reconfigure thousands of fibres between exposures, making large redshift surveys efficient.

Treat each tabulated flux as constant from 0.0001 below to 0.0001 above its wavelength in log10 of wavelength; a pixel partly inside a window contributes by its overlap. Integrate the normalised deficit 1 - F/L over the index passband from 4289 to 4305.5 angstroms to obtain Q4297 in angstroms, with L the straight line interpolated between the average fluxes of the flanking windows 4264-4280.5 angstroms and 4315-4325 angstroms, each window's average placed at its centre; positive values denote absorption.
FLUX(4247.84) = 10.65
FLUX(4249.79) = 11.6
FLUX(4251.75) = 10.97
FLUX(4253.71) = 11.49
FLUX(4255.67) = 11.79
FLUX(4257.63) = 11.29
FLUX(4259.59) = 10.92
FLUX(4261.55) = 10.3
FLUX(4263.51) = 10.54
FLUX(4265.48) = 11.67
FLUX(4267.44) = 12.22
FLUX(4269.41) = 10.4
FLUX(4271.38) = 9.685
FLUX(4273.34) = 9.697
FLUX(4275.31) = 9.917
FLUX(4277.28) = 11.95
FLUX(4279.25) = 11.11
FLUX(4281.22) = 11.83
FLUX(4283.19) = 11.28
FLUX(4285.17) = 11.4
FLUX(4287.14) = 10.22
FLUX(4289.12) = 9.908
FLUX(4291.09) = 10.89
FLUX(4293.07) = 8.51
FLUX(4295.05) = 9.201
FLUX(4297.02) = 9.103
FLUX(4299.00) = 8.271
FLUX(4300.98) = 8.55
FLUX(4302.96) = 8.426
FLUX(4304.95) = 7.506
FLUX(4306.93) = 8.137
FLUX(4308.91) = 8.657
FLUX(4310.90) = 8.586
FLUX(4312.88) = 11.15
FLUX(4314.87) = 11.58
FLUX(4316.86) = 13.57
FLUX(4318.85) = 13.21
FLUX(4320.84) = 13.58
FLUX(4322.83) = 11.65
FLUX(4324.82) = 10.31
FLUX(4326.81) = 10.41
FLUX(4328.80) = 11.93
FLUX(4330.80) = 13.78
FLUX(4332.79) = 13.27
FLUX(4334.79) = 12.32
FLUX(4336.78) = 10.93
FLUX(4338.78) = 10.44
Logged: 3.95 angstroms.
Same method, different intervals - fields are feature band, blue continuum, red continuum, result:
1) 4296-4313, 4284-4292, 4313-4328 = 4.10 angstroms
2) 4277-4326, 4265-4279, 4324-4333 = 4.42 angstroms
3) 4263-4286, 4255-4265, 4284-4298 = -1.12 angstroms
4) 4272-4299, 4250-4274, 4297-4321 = 0.40 angstroms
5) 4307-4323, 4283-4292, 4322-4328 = -0.76 angstroms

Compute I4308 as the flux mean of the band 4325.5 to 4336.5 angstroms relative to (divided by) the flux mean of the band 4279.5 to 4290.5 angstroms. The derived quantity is 1.1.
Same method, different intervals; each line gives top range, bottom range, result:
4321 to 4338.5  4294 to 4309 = 1.40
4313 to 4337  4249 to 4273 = 1.11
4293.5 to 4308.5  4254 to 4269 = 0.75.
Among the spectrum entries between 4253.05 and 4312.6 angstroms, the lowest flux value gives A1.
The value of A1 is 7.506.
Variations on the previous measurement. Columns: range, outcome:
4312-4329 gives 10.31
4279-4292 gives 9.908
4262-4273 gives 9.685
